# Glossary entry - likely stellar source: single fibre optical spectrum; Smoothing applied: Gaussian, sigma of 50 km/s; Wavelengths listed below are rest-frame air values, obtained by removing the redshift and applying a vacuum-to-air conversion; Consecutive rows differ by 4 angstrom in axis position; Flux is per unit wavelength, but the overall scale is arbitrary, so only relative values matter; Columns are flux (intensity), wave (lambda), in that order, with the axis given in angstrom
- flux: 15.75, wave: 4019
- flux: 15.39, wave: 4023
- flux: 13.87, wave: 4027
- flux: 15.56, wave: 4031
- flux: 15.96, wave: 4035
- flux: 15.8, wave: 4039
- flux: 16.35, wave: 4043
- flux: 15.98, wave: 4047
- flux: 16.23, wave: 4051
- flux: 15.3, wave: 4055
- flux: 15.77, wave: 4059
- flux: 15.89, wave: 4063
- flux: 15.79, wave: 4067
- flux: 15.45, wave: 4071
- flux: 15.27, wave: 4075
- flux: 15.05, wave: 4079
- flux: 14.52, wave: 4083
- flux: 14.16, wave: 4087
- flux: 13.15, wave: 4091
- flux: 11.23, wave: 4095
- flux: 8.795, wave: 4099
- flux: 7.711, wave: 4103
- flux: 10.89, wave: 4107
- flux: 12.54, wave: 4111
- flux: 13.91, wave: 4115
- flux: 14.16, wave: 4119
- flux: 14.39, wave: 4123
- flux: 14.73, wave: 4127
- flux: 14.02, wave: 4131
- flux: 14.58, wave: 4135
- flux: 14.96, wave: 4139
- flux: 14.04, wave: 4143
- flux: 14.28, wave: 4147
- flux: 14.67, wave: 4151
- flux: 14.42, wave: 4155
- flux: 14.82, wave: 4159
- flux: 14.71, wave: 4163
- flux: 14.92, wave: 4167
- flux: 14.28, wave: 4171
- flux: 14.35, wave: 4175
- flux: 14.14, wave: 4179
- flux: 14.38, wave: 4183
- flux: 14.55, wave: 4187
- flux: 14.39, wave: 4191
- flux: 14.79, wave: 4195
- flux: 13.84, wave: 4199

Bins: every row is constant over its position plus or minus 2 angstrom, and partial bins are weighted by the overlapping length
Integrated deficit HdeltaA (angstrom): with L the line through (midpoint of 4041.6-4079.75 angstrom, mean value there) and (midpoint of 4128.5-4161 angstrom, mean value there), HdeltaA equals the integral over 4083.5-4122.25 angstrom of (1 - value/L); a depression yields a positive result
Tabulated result 7.9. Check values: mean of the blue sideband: 15.7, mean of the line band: 12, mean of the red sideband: 14.5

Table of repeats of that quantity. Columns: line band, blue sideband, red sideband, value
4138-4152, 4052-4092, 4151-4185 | 0.2 angstrom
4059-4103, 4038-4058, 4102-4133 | 2.6 angstrom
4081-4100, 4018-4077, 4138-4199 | 3.3 angstrom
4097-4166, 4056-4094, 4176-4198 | 5.8 angstrom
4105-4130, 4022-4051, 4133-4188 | 2.4 angstrom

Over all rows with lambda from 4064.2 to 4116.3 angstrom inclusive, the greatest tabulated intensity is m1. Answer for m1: 15.79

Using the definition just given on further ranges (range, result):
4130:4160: 14.96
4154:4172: 14.92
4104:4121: 14.16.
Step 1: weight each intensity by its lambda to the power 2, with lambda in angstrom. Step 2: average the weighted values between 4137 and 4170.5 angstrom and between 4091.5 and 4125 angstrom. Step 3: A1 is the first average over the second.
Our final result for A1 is 1.3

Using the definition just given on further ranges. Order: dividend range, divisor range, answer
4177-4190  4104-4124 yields 1.16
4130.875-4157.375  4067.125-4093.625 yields 1.02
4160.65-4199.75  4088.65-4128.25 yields 1.23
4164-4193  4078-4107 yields 1.27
